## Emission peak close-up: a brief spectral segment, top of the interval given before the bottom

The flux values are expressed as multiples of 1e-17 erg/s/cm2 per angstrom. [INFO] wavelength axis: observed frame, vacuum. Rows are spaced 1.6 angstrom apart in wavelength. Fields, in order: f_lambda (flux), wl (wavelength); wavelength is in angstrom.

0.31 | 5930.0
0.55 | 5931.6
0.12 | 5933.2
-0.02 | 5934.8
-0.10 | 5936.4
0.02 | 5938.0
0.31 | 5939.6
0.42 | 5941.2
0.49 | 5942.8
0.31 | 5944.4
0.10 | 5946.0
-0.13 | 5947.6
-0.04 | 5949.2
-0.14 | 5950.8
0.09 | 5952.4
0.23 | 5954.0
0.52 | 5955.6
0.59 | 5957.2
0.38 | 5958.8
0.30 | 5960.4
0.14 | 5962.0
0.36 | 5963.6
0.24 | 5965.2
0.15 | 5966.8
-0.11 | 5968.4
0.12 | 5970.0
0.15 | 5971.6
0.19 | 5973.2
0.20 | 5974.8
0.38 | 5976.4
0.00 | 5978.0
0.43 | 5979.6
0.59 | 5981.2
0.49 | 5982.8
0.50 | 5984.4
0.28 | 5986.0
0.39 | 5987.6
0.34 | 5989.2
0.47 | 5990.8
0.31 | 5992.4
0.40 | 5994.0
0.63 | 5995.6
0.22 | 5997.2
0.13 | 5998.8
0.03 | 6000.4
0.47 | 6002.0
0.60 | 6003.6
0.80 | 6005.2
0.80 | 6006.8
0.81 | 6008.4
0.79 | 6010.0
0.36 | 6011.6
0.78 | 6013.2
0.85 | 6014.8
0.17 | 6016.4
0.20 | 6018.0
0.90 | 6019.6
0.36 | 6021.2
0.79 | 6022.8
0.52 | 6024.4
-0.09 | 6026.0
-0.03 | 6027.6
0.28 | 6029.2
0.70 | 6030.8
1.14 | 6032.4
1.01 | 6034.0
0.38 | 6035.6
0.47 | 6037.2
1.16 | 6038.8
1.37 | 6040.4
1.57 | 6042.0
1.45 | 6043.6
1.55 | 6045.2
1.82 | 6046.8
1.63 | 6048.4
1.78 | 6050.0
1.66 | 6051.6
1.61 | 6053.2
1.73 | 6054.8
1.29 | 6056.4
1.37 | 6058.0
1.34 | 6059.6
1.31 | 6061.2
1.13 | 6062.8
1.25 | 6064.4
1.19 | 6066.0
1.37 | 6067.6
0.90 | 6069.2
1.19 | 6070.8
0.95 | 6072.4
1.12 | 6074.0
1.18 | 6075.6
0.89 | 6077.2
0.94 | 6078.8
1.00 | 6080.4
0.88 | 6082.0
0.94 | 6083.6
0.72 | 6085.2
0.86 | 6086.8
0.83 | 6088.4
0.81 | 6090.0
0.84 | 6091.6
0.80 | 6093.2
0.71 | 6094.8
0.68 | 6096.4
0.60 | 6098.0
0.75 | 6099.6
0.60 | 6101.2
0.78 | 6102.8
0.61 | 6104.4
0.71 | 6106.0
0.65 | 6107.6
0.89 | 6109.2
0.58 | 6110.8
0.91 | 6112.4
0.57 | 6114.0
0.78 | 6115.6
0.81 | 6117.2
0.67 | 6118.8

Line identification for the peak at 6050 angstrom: Ly-alpha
